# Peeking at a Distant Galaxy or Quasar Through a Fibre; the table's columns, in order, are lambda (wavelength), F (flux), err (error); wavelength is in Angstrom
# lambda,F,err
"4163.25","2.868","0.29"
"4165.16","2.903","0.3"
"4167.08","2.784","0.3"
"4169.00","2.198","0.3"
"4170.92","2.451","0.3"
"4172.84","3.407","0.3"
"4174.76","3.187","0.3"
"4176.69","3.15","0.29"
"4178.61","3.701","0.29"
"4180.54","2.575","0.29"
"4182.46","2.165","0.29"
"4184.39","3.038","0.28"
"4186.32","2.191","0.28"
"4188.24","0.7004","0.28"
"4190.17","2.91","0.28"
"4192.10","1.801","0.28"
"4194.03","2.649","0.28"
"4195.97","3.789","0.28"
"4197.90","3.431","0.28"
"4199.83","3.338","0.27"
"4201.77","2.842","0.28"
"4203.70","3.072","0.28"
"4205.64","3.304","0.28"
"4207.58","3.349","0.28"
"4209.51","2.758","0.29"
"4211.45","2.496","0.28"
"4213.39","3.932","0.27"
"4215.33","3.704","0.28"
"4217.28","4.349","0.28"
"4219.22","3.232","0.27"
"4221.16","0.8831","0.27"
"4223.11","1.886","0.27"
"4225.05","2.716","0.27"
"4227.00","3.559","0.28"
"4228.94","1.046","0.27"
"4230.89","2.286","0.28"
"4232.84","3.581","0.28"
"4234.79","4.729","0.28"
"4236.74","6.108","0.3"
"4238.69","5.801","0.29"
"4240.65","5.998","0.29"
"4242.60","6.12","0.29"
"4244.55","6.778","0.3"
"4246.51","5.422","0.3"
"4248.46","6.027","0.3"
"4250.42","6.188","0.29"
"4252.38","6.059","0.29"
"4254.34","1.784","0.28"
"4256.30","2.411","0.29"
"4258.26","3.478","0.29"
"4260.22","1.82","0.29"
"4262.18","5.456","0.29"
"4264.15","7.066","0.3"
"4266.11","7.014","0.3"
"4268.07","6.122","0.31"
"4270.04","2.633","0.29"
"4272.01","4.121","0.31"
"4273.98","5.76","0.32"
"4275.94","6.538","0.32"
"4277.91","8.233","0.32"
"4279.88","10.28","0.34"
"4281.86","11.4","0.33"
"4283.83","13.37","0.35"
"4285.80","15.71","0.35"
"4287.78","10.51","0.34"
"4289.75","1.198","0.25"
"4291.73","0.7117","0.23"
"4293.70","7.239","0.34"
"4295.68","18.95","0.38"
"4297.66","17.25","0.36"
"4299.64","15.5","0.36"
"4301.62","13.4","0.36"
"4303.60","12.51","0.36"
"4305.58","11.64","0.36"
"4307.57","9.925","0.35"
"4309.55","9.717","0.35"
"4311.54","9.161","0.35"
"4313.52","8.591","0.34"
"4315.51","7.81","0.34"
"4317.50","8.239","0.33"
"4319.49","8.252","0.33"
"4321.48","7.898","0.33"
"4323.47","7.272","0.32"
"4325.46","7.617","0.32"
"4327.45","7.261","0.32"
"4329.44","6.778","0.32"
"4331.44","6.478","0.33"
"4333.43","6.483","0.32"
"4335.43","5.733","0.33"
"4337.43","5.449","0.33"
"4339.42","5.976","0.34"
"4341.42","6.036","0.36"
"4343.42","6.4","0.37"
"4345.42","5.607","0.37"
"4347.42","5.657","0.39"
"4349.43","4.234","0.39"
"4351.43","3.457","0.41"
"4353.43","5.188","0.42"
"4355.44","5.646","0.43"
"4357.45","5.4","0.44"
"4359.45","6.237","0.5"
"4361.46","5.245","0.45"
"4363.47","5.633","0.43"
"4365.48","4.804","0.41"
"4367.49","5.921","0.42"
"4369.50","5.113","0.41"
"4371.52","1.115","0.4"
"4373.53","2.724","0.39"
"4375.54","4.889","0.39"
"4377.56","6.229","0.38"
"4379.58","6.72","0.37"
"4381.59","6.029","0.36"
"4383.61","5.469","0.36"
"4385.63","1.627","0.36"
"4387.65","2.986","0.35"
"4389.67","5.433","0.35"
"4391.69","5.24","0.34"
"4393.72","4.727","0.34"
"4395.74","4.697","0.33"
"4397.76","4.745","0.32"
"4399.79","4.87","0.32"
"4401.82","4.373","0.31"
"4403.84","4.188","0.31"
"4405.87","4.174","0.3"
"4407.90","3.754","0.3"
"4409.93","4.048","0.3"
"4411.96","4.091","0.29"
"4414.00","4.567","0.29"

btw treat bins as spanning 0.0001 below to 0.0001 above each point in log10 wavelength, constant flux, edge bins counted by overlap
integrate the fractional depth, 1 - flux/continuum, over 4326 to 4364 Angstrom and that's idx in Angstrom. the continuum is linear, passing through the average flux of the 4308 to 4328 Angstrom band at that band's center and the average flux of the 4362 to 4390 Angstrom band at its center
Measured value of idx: 4.57 Angstrom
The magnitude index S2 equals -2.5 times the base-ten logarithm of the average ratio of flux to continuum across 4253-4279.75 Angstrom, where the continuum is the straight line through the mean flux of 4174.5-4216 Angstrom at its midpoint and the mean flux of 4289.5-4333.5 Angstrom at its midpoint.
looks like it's 0.36 mag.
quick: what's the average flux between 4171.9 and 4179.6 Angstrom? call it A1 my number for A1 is 3.36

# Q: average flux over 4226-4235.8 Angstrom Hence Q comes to 3.05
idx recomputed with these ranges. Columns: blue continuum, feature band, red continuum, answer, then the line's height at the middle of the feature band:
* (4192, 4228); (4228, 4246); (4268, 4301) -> 2.3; 5.3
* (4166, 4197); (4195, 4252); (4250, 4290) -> 8.5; 4.55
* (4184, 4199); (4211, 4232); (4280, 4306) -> 9.5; 5.18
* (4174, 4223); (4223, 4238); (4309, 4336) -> 2.9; 4.12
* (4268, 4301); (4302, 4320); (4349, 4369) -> -4.2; 7.83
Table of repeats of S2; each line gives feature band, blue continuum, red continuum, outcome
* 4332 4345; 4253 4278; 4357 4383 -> -0.21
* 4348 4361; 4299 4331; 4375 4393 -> 0.32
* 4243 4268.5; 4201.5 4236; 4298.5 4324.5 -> 0.14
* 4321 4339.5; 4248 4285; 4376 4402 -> -0.22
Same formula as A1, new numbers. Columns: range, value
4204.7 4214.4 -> 3.17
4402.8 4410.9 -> 4.05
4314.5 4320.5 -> 8.09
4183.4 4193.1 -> 2.13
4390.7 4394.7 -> 4.98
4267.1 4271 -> 4.38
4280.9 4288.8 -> 12.7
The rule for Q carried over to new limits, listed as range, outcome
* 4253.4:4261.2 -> 2.38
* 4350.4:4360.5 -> 5.19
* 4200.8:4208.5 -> 3.14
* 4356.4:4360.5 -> 5.81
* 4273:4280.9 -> 7.72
